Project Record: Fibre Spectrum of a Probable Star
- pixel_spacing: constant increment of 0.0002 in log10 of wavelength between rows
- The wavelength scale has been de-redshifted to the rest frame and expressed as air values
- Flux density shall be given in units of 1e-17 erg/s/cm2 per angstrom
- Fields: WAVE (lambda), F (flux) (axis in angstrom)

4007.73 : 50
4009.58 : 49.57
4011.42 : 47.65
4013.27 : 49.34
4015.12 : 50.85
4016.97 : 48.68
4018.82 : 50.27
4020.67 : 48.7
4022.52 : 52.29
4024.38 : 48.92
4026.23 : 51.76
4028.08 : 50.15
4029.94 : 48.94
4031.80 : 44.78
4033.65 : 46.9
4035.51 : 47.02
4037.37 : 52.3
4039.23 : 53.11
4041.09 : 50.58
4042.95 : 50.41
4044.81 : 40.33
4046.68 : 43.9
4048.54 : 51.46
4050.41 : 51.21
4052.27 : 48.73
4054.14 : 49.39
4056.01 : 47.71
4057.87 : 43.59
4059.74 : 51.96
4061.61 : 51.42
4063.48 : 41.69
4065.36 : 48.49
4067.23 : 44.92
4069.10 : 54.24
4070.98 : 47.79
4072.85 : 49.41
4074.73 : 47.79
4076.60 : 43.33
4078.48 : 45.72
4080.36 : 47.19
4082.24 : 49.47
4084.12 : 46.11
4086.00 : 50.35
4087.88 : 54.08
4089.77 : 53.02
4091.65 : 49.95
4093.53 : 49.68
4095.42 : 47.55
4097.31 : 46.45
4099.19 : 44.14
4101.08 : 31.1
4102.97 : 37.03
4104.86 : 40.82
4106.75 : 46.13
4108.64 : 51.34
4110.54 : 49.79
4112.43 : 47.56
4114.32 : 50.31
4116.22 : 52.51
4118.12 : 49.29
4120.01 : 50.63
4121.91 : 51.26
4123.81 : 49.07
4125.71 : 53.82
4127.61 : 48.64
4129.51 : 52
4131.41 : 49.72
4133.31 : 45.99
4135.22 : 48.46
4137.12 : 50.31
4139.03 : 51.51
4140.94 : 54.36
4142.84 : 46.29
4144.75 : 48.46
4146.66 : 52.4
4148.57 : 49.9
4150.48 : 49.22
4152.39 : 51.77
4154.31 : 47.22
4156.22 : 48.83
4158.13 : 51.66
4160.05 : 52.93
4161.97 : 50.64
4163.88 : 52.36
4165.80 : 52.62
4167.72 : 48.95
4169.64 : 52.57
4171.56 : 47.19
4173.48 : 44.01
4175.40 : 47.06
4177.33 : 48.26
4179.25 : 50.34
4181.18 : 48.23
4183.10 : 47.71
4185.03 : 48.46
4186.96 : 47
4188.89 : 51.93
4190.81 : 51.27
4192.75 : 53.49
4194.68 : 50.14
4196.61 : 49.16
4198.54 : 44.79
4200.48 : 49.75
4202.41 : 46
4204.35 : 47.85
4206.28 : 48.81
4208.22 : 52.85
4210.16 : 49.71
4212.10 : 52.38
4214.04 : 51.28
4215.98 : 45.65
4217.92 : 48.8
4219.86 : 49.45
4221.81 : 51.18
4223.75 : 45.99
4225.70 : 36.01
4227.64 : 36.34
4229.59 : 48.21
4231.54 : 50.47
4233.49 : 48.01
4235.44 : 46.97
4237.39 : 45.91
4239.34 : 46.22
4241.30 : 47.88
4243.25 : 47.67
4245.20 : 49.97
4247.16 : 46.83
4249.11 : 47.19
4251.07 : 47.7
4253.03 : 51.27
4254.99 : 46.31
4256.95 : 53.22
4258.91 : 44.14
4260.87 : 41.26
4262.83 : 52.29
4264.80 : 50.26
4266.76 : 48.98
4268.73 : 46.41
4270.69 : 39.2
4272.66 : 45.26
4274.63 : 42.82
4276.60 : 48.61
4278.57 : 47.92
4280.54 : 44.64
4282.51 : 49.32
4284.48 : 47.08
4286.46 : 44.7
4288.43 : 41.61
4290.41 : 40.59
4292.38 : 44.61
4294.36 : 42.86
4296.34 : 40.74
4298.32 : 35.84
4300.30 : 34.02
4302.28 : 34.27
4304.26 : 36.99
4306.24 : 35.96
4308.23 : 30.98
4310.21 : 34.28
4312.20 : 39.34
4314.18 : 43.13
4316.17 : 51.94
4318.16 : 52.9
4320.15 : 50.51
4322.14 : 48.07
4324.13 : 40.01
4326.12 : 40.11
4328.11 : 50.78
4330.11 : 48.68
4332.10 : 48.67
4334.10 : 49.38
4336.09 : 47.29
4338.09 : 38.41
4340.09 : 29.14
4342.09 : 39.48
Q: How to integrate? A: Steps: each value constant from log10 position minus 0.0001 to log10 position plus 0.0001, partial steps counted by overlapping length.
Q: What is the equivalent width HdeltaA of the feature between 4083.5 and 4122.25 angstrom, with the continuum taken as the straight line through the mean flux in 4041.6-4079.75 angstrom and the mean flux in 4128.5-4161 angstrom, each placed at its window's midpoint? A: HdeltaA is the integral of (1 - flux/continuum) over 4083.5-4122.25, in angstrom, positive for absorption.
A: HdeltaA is 1.1 angstrom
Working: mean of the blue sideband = 47.7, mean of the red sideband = 50.1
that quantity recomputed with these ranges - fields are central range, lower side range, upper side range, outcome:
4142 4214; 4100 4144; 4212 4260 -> -2.7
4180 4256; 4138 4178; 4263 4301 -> -1.5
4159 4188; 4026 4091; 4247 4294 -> -1.2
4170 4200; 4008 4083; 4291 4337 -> -2.1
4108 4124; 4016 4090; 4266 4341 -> -1.0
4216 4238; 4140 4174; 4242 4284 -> 1.0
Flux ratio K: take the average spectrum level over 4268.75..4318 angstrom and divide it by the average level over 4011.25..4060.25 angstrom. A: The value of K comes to 0.85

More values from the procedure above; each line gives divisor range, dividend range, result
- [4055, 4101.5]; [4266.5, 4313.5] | 0.87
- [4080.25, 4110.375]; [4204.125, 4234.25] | 1.02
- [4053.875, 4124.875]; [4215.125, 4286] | 0.98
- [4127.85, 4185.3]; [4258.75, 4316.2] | 0.86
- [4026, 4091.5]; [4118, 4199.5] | 1.03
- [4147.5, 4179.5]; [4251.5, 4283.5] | 0.95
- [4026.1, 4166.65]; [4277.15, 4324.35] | 0.87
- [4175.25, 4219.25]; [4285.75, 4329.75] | 0.85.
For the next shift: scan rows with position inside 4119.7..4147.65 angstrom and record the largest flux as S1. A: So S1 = 54.36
